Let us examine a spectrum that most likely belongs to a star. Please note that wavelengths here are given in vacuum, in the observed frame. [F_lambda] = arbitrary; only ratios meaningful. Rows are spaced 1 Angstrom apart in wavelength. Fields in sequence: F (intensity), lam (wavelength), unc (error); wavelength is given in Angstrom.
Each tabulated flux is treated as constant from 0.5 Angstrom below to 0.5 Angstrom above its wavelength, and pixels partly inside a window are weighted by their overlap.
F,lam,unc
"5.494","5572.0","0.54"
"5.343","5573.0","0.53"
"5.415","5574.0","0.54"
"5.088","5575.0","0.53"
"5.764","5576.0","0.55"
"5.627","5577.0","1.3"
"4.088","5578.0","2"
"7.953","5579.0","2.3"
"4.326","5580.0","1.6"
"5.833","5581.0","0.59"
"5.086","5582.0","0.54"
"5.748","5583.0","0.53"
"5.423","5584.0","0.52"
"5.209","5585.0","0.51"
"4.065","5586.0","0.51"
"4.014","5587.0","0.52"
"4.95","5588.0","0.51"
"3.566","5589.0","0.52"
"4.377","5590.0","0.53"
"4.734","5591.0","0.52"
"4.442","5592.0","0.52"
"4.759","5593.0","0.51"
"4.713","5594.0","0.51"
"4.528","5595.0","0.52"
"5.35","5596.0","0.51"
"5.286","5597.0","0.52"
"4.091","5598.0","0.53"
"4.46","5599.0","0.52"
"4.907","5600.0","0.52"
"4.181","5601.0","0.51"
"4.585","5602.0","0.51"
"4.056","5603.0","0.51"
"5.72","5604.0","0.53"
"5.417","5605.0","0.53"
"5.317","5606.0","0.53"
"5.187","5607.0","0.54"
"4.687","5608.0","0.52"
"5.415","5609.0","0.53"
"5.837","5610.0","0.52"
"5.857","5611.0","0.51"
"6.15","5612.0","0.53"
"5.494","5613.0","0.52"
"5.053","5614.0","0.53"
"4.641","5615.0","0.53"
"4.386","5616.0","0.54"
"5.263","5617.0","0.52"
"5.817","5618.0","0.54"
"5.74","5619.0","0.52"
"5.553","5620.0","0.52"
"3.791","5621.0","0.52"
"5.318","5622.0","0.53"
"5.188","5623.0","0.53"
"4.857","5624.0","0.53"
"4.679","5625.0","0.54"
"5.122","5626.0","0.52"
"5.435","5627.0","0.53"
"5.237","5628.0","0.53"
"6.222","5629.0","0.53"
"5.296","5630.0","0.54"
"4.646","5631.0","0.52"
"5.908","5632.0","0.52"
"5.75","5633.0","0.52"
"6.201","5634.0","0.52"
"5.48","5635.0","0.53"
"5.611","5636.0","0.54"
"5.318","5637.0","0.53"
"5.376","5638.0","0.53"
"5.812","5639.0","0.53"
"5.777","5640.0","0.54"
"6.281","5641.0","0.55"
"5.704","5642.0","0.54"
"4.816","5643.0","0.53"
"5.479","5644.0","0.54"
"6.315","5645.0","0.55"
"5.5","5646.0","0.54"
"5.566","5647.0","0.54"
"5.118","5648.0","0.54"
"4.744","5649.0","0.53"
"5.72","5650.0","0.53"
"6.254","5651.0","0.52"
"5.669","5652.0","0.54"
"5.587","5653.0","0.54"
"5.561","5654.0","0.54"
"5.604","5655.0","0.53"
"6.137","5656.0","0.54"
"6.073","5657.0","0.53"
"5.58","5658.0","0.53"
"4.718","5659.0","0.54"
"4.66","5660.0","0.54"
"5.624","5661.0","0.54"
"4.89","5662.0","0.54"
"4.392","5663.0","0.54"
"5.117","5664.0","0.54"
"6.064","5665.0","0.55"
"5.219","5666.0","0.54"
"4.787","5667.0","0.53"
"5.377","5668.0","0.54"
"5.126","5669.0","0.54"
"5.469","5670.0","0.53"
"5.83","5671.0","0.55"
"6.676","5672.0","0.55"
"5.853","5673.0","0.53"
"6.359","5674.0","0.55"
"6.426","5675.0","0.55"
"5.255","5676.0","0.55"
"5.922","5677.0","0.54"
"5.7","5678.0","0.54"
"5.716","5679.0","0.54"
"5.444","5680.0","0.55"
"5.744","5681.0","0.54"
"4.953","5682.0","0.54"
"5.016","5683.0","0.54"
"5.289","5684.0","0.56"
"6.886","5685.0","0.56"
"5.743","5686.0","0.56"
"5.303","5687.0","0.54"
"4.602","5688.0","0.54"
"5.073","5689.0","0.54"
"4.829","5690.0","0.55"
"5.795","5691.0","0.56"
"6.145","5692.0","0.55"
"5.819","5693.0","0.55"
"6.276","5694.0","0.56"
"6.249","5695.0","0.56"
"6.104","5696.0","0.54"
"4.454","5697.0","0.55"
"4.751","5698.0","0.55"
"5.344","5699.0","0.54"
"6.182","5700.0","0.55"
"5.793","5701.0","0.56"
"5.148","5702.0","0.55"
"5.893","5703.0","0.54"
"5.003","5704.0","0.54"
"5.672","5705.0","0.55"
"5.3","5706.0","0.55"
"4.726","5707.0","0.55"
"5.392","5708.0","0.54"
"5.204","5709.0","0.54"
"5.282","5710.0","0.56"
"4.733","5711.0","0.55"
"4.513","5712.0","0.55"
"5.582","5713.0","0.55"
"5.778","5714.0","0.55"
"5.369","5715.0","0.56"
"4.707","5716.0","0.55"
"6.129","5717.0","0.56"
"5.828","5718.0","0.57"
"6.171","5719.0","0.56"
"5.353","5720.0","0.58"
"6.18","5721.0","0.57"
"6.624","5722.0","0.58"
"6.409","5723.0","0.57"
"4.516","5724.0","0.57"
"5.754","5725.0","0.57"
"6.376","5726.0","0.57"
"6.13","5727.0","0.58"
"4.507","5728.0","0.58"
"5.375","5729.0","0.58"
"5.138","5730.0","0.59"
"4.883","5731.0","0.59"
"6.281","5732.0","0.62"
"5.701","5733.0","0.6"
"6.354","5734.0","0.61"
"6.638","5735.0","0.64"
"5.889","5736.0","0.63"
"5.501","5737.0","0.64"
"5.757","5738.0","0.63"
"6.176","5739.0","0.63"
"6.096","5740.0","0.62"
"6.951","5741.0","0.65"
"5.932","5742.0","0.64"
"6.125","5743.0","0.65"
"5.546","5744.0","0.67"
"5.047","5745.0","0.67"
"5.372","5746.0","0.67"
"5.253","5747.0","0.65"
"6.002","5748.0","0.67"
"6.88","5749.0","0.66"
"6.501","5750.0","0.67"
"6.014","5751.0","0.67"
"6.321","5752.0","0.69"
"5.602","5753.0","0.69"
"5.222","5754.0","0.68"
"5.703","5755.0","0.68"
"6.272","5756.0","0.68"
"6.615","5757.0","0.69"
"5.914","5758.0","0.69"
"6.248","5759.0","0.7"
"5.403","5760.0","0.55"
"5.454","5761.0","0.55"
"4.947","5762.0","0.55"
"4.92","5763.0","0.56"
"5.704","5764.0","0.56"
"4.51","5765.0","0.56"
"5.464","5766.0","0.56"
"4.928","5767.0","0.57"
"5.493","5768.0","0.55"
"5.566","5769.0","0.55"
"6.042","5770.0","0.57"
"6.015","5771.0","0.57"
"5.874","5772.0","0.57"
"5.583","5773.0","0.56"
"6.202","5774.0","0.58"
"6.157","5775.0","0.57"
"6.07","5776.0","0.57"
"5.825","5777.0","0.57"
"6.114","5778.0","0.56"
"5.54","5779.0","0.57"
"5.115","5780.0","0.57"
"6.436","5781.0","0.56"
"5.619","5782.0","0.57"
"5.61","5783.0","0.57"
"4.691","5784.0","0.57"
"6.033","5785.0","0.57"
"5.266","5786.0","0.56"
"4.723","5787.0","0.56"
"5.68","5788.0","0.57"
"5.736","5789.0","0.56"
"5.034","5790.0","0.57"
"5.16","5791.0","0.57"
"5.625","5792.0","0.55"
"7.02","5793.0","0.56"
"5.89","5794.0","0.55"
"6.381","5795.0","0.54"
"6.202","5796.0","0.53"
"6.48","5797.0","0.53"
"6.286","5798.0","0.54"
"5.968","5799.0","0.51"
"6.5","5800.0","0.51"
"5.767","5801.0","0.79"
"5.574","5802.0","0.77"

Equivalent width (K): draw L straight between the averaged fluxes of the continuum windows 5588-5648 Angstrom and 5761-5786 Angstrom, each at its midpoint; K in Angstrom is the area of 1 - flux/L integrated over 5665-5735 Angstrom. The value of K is -2.2 Angstrom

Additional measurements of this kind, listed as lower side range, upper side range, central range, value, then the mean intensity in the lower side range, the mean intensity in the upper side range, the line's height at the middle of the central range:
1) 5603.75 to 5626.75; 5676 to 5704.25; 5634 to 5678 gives -1.32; 5.24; 5.54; 5.4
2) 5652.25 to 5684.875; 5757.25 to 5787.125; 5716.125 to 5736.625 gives -0.82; 5.52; 5.6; 5.57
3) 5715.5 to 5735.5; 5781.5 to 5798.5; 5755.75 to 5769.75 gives 0.52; 5.75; 5.73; 5.74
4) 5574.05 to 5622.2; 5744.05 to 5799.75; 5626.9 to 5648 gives -1.62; 5.04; 5.74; 5.2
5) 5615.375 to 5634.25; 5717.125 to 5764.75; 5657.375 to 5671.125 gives 0.66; 5.27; 5.82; 5.45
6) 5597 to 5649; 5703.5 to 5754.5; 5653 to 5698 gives -0.44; 5.28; 5.68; 5.48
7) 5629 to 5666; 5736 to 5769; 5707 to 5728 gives 0.43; 5.52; 5.75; 5.67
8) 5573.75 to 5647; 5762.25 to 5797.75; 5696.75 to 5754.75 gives -1.31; 5.2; 5.68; 5.52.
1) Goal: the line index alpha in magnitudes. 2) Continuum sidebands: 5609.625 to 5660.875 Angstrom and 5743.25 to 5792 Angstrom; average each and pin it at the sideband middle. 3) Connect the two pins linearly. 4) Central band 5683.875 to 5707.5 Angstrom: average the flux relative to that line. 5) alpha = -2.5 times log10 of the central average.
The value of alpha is 0.00 mag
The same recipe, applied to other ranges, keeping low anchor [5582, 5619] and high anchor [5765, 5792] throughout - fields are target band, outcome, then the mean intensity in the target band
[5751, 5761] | -0.07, 5.9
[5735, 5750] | -0.09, 5.94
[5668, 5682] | -0.11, 5.76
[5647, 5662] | -0.07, 5.49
